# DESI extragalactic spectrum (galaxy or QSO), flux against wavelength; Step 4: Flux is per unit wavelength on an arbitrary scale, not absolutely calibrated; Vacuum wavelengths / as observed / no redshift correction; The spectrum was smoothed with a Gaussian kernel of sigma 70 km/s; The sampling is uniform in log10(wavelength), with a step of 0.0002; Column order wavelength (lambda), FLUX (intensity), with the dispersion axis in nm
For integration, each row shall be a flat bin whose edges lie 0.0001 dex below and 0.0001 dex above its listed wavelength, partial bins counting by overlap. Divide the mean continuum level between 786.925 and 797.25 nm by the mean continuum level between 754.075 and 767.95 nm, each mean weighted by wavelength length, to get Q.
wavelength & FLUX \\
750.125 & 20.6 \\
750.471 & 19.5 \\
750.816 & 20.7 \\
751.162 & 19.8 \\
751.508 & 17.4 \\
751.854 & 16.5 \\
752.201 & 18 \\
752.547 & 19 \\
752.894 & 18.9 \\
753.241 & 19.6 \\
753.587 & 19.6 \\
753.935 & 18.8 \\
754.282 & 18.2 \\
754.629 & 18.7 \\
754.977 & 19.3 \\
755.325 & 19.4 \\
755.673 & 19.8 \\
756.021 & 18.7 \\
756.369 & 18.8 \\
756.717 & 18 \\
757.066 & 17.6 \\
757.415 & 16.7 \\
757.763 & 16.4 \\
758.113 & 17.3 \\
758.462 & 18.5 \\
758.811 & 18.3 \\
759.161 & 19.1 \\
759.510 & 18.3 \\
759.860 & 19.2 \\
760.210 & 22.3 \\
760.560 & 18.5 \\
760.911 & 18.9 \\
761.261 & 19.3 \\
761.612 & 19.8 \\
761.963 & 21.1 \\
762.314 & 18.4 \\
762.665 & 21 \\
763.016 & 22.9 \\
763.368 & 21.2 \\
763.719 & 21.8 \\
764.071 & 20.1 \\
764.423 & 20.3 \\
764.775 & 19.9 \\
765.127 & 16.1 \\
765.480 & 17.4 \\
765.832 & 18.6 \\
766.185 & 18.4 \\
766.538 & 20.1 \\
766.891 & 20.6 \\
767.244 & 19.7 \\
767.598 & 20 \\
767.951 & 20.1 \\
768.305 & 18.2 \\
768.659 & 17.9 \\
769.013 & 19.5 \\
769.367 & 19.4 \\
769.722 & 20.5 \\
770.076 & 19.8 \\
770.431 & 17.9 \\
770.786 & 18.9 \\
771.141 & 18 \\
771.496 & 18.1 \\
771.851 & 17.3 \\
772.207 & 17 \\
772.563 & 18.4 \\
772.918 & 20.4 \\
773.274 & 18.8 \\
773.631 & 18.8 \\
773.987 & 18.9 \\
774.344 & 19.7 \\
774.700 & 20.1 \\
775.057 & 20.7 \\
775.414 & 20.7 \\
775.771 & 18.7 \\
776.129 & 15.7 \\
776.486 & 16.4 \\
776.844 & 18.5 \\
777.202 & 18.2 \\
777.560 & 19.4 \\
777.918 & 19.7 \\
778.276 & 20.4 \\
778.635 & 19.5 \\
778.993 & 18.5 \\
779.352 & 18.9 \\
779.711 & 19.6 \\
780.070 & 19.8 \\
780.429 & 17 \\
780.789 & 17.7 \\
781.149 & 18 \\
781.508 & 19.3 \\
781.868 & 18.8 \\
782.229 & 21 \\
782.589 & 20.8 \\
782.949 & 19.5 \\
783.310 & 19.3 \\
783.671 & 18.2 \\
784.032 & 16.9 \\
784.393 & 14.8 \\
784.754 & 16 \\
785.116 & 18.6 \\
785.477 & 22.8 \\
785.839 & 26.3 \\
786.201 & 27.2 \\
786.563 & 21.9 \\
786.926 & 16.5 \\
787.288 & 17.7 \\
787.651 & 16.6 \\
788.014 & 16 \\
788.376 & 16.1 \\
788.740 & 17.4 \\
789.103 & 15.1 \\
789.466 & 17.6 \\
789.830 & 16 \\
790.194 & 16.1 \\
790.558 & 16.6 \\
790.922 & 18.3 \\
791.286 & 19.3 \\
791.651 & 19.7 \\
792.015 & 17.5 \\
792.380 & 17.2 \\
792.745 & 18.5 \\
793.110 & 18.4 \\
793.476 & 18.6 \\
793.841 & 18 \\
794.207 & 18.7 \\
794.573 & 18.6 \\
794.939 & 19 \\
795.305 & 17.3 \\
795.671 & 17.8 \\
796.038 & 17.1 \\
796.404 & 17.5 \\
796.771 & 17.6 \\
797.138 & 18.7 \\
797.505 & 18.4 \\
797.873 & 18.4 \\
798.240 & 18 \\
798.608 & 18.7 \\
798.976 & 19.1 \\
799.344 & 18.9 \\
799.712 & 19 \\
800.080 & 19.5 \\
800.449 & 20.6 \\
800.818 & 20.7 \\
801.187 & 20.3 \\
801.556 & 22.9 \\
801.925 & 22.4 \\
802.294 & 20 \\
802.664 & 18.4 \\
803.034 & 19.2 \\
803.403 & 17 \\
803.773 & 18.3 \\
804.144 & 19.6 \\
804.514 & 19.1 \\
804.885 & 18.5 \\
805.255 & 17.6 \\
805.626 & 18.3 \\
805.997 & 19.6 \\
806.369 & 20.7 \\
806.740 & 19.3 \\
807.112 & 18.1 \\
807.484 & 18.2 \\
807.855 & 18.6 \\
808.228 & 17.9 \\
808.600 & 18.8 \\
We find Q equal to 0.92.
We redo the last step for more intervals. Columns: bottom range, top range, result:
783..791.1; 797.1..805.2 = 1.06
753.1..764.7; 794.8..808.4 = 0.98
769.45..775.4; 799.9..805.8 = 1.03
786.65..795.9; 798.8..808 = 1.10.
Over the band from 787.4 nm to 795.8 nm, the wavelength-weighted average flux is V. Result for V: 17.6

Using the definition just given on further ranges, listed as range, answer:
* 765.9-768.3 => 19.6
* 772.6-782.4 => 19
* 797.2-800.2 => 18.7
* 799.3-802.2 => 20.6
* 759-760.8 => 19.5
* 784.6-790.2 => 18.7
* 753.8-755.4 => 18.9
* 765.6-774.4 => 19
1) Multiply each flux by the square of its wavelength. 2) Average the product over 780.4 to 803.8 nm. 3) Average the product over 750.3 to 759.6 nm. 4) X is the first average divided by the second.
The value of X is 1.1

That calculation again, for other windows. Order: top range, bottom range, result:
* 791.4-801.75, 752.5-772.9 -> 1.07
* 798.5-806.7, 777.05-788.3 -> 1.07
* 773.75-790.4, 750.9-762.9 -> 1.06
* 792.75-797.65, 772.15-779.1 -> 1.01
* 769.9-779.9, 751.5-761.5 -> 1.06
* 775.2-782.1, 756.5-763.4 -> 1.03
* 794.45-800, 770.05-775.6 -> 1.03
